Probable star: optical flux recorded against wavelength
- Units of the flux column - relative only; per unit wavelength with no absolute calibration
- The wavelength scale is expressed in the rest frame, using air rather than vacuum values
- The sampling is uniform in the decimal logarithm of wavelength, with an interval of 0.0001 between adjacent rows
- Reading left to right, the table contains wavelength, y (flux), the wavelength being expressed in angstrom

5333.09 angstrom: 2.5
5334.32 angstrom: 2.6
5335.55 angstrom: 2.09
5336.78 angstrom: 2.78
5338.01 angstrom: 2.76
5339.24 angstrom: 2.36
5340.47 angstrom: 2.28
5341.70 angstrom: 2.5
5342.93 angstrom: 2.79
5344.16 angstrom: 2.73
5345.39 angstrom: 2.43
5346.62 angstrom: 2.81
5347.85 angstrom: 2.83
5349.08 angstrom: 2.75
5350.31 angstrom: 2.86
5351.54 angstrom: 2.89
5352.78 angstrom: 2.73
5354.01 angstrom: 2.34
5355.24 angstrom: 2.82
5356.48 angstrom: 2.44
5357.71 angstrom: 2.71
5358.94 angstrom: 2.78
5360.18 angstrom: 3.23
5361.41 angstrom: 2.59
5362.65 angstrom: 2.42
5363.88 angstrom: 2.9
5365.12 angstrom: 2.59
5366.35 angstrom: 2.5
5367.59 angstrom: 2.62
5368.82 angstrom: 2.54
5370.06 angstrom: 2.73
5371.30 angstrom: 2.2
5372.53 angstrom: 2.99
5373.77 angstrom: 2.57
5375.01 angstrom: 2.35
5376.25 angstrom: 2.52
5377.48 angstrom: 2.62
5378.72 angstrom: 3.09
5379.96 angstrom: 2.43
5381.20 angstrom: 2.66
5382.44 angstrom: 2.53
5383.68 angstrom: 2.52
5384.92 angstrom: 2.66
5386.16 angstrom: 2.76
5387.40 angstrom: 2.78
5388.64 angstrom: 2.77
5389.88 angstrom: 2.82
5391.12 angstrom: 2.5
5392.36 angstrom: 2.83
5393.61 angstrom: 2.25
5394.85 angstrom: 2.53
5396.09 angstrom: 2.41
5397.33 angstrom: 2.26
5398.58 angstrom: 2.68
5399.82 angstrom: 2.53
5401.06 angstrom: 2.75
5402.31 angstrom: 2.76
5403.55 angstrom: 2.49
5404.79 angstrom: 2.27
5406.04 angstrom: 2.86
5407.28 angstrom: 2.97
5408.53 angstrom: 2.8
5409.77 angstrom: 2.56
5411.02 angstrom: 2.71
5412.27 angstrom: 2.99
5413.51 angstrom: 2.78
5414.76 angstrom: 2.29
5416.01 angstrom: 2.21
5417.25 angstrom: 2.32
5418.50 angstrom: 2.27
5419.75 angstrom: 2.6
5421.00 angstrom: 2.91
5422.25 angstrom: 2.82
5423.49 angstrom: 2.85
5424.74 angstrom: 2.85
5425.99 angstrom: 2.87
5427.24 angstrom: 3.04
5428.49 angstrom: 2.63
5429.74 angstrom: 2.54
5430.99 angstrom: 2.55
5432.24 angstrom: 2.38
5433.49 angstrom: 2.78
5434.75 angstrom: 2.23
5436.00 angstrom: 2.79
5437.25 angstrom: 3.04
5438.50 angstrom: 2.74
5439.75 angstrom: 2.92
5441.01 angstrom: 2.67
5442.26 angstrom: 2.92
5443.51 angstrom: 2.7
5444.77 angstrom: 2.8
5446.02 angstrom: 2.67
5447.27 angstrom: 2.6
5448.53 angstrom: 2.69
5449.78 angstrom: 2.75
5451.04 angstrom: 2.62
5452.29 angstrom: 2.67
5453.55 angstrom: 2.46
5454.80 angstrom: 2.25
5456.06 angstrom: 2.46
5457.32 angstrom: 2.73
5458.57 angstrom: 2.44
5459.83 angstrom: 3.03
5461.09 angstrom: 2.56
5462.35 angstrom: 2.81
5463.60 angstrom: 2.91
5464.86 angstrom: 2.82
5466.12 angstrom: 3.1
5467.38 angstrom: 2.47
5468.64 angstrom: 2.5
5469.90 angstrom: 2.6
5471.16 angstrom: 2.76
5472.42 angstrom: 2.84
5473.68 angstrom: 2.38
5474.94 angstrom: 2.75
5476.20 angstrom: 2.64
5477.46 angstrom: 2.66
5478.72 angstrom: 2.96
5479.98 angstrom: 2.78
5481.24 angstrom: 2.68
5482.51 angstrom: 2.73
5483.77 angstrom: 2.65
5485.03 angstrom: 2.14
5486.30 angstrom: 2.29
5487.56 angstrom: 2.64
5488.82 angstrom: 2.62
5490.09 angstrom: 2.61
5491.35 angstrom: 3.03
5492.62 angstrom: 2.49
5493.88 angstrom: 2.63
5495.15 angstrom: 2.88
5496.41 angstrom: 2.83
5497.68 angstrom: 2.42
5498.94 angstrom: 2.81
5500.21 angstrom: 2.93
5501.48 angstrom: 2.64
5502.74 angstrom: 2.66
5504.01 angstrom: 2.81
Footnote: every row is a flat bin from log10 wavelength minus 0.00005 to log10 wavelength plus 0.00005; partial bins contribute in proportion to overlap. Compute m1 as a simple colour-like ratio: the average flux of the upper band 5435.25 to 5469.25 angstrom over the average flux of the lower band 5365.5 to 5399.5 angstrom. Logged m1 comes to 1.04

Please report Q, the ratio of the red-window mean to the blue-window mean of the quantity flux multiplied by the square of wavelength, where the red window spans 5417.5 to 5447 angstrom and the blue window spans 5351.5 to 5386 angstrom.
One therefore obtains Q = 1.05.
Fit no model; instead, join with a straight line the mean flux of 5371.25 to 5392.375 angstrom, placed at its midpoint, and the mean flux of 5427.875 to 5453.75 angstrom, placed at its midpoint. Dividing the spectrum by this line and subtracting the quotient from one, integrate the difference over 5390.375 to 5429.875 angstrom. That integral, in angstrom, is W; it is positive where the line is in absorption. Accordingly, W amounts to 0.5 angstrom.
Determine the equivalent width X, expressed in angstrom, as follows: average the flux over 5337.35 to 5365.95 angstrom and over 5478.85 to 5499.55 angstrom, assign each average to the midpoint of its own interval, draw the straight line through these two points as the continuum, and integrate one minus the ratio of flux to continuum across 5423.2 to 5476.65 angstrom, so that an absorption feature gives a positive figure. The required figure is -0.8 angstrom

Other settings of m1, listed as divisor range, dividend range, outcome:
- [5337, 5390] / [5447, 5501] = 1.00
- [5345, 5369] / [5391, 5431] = 0.98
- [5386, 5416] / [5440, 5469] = 1.02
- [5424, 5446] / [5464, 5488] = 0.97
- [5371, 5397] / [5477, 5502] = 1.02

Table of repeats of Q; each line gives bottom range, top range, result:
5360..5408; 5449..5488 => 1.04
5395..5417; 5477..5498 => 1.05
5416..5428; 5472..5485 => 1.01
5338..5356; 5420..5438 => 1.06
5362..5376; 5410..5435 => 1.04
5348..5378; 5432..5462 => 1.04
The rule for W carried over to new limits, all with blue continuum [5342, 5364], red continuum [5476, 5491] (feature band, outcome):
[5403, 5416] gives 0.1 angstrom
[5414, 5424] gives 0.5 angstrom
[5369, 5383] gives 0.5 angstrom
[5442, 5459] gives 0.2 angstrom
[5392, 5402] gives 0.6 angstrom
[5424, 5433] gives -0.1 angstrom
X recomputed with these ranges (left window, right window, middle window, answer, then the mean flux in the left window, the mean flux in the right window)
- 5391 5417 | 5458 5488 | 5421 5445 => -1.1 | 2.59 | 2.67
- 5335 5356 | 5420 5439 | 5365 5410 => 1.1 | 2.63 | 2.73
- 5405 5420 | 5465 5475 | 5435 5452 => -0.7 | 2.6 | 2.68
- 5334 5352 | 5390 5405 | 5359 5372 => -0.2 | 2.63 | 2.54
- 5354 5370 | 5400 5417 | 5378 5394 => -0.1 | 2.67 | 2.64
